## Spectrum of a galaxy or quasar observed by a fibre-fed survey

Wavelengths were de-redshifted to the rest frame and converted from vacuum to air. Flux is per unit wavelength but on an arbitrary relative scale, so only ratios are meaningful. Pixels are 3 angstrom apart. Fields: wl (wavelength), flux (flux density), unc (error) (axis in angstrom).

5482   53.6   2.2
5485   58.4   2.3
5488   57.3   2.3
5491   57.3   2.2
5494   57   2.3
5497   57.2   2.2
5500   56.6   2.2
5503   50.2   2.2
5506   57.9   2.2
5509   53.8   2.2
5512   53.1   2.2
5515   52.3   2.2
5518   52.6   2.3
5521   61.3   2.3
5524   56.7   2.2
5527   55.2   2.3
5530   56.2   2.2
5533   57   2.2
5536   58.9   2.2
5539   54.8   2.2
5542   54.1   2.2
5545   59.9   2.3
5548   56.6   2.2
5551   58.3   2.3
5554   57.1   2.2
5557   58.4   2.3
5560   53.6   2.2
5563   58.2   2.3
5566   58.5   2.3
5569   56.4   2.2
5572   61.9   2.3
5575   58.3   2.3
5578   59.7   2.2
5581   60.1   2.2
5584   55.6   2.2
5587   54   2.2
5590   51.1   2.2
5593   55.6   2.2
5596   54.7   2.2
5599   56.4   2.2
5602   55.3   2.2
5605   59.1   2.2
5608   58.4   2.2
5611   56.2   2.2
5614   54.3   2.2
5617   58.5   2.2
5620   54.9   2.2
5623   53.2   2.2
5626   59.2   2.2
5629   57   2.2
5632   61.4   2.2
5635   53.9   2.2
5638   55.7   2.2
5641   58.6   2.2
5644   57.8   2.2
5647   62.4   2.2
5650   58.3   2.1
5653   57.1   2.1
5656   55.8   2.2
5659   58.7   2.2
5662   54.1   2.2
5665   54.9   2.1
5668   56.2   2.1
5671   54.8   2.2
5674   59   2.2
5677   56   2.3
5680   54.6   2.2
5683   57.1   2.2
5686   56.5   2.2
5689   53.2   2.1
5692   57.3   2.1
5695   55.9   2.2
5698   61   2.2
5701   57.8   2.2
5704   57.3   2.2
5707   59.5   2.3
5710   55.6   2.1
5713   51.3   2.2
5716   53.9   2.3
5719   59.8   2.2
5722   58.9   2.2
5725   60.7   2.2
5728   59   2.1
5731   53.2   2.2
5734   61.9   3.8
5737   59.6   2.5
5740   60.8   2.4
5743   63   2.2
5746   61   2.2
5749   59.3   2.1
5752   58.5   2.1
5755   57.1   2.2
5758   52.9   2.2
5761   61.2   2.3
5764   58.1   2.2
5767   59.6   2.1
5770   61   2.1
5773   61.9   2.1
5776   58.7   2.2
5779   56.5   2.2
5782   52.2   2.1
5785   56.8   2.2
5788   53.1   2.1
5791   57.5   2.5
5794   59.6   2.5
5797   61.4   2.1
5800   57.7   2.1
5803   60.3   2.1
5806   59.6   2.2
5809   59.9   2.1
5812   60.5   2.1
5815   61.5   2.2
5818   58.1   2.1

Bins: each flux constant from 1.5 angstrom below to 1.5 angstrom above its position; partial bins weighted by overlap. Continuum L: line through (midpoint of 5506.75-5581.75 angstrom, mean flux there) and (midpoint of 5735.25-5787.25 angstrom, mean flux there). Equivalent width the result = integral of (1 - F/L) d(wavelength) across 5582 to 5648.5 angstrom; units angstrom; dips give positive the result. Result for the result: 1.1 angstrom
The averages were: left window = 56.9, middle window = 56.5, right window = 58.7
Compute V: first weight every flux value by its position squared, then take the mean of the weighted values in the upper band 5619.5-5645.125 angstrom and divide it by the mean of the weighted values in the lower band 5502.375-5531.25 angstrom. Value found 1.08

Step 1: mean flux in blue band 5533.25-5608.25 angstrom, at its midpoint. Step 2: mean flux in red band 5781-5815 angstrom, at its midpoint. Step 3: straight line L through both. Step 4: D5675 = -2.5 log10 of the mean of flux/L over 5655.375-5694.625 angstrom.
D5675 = 0.03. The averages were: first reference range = 57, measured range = 56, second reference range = 58.3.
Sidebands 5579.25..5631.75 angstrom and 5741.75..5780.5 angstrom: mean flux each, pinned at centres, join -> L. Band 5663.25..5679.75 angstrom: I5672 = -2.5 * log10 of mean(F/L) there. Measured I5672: 0.03 mag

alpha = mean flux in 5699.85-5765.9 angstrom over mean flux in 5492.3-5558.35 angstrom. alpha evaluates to 1.04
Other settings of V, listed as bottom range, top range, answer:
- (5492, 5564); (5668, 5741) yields 1.09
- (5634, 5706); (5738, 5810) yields 1.07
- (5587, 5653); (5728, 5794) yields 1.08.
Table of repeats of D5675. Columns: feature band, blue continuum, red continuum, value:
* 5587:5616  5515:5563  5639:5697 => 0.02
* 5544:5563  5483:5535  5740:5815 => -0.02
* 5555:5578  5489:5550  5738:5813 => -0.03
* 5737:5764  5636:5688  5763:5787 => -0.03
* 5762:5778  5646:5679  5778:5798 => -0.06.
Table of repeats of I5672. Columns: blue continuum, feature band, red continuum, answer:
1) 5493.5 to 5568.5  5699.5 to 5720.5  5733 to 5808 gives 0.031 mag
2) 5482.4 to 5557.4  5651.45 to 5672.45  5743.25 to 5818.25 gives 0.031 mag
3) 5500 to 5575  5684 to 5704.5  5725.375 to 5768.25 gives 0.025 mag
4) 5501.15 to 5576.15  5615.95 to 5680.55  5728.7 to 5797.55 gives 0.009 mag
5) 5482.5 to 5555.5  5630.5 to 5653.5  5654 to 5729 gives -0.030 mag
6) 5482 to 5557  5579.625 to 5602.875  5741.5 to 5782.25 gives 0.032 mag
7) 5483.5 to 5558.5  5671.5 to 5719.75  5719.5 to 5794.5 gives 0.027 mag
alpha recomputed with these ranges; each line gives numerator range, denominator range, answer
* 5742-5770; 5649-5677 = 1.04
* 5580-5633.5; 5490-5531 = 1.02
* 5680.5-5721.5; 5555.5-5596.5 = 1.00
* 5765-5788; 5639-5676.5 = 1.01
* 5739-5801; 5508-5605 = 1.03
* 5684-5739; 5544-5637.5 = 1.01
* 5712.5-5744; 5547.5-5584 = 1.01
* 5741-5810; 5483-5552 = 1.04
